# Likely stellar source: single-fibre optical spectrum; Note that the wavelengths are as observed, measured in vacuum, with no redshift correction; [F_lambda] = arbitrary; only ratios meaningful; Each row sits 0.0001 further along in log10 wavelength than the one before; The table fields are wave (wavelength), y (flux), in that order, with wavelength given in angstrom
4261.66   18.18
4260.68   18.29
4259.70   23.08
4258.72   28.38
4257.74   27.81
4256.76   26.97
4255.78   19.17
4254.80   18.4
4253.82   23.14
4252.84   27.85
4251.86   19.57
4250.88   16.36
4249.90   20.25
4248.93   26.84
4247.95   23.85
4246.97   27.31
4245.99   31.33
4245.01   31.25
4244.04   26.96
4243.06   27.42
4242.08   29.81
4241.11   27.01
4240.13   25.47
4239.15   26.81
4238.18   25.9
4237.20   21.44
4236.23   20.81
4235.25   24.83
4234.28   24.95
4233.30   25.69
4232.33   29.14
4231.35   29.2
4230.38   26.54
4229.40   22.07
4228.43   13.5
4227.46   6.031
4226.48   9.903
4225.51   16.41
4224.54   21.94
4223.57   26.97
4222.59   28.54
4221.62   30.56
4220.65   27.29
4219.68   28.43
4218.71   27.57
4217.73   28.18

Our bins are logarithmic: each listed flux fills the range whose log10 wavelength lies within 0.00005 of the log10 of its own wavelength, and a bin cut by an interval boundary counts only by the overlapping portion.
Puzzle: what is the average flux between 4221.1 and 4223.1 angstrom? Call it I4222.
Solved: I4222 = 29.4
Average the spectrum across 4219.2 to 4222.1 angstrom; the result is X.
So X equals 28.8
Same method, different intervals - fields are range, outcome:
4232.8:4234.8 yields 25.4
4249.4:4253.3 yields 21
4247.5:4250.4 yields 23.7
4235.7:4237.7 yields 21.2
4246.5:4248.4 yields 25.6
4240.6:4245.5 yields 28.5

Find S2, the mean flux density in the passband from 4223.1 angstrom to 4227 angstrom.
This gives 18.7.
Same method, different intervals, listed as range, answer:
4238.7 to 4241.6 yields 26.4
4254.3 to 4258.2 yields 23.1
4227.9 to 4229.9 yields 17.6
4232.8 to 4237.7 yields 23.6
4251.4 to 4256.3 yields 21.7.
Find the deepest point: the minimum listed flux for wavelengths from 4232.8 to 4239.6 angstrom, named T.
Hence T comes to 20.81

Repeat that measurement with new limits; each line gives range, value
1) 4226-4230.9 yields 6.031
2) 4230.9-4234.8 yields 24.95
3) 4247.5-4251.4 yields 16.36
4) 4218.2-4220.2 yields 27.57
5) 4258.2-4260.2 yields 23.08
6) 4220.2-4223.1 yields 27.29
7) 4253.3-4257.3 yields 18.4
